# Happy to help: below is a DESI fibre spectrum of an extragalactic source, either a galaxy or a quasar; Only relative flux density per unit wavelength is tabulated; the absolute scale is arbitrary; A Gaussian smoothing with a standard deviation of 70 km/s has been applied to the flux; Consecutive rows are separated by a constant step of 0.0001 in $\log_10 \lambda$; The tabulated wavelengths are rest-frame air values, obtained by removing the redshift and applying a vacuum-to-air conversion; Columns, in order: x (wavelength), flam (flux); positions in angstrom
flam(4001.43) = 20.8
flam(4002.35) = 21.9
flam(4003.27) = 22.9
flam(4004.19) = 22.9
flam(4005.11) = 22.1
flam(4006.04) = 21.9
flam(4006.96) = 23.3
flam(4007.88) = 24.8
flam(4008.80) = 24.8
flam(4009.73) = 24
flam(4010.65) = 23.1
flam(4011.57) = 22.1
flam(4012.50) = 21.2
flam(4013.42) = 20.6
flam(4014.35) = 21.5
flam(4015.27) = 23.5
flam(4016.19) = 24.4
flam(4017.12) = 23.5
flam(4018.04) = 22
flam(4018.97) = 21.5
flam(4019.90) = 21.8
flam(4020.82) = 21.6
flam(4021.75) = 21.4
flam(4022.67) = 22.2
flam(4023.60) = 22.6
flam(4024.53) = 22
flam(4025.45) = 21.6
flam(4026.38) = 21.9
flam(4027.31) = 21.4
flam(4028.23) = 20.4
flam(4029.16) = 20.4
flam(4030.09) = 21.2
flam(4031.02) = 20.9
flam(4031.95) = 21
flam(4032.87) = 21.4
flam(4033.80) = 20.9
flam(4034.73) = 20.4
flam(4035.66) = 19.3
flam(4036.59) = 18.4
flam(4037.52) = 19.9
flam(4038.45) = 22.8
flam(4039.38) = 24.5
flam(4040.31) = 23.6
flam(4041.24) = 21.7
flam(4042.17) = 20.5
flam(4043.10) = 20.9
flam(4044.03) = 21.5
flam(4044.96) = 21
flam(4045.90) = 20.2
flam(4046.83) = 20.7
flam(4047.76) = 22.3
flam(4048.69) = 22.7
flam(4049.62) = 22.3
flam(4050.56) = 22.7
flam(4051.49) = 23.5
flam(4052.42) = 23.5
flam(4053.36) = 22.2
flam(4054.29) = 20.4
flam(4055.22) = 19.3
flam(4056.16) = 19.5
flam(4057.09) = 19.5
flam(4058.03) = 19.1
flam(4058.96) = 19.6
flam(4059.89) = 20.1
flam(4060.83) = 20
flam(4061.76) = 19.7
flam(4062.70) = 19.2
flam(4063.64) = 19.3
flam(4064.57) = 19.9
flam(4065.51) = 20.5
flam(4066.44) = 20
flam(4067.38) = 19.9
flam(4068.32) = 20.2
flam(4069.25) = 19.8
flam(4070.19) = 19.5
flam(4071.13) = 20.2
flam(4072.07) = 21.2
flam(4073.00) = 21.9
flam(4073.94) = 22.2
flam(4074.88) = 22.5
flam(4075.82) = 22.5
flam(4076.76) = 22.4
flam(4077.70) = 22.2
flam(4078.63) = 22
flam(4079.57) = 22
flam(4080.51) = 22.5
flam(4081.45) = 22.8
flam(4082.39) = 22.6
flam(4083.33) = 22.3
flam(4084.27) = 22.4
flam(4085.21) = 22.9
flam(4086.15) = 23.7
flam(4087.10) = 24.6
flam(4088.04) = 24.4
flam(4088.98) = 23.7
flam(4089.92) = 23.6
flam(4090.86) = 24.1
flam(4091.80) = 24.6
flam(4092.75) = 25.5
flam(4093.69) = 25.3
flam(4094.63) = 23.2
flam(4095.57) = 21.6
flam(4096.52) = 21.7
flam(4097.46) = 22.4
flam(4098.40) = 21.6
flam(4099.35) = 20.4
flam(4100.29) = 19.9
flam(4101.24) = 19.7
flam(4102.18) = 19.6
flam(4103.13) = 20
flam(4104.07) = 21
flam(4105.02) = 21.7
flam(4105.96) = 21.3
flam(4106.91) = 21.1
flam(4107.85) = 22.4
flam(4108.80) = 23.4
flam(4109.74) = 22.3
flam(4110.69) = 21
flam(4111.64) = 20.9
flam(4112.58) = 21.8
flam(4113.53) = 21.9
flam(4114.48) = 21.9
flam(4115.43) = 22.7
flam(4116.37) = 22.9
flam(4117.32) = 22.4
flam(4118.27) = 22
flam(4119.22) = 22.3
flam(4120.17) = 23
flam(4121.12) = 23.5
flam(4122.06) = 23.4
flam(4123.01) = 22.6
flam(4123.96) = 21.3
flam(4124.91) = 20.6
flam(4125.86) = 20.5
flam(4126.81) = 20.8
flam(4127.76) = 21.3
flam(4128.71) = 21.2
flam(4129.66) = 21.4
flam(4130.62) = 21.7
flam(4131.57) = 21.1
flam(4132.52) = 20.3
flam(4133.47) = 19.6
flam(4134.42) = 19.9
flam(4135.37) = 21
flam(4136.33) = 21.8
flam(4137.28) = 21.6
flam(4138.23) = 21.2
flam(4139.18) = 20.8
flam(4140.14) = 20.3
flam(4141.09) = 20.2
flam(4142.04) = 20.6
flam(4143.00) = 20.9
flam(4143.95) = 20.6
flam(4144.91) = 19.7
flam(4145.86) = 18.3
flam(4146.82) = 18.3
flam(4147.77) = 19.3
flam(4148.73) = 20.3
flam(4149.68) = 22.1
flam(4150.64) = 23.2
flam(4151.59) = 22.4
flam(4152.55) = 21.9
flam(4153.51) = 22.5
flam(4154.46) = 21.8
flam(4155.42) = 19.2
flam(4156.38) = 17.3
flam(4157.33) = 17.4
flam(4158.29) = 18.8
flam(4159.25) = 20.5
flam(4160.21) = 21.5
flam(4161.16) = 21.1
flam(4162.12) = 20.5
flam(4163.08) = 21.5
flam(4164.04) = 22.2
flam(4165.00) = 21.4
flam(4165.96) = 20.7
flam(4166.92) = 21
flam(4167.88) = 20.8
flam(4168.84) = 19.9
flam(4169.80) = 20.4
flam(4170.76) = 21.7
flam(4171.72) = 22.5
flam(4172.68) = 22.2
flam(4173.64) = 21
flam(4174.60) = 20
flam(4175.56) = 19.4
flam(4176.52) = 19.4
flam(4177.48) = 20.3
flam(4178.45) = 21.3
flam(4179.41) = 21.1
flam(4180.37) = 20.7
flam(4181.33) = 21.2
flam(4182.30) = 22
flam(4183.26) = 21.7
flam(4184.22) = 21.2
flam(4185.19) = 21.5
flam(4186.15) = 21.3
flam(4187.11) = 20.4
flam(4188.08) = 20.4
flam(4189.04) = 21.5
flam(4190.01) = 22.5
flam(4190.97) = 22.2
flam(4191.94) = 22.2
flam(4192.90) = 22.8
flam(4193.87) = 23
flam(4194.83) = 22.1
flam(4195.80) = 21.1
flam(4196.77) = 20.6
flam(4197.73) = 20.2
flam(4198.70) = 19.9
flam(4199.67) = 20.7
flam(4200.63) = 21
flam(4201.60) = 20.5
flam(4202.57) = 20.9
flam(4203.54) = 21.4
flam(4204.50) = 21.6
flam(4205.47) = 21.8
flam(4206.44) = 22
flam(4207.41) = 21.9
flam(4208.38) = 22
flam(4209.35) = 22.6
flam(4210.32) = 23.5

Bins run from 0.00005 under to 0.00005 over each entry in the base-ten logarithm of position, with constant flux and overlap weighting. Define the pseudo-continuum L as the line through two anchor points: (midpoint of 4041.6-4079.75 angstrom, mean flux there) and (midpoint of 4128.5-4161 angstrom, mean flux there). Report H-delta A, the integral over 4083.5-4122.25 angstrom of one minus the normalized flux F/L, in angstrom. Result -3.1 angstrom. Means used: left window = 20.9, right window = 20.5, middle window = 22.4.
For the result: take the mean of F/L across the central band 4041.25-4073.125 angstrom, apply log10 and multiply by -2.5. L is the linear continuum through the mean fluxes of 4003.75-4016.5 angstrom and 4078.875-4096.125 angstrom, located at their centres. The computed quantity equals 0.125 mag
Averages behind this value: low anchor 22.9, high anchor 23.4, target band 20.7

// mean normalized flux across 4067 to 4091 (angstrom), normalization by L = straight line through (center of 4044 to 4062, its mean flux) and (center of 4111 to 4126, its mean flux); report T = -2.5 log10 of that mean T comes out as -0.04 mag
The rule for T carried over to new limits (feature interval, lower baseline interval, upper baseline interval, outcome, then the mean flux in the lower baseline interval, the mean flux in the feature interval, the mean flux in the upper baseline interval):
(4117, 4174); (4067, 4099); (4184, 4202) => 0.04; 22.5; 21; 21.3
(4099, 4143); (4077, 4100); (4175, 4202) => 0.05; 23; 21.4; 21.2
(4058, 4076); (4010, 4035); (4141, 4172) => 0.05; 21.8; 20.4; 20.6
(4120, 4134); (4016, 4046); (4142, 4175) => -0.03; 21.5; 21.5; 20.7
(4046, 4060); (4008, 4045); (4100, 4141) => 0.03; 21.8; 21.2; 21.4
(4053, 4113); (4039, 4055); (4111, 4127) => 0.02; 22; 21.5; 22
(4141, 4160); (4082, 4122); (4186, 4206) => 0.08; 22.4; 20.3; 21.3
